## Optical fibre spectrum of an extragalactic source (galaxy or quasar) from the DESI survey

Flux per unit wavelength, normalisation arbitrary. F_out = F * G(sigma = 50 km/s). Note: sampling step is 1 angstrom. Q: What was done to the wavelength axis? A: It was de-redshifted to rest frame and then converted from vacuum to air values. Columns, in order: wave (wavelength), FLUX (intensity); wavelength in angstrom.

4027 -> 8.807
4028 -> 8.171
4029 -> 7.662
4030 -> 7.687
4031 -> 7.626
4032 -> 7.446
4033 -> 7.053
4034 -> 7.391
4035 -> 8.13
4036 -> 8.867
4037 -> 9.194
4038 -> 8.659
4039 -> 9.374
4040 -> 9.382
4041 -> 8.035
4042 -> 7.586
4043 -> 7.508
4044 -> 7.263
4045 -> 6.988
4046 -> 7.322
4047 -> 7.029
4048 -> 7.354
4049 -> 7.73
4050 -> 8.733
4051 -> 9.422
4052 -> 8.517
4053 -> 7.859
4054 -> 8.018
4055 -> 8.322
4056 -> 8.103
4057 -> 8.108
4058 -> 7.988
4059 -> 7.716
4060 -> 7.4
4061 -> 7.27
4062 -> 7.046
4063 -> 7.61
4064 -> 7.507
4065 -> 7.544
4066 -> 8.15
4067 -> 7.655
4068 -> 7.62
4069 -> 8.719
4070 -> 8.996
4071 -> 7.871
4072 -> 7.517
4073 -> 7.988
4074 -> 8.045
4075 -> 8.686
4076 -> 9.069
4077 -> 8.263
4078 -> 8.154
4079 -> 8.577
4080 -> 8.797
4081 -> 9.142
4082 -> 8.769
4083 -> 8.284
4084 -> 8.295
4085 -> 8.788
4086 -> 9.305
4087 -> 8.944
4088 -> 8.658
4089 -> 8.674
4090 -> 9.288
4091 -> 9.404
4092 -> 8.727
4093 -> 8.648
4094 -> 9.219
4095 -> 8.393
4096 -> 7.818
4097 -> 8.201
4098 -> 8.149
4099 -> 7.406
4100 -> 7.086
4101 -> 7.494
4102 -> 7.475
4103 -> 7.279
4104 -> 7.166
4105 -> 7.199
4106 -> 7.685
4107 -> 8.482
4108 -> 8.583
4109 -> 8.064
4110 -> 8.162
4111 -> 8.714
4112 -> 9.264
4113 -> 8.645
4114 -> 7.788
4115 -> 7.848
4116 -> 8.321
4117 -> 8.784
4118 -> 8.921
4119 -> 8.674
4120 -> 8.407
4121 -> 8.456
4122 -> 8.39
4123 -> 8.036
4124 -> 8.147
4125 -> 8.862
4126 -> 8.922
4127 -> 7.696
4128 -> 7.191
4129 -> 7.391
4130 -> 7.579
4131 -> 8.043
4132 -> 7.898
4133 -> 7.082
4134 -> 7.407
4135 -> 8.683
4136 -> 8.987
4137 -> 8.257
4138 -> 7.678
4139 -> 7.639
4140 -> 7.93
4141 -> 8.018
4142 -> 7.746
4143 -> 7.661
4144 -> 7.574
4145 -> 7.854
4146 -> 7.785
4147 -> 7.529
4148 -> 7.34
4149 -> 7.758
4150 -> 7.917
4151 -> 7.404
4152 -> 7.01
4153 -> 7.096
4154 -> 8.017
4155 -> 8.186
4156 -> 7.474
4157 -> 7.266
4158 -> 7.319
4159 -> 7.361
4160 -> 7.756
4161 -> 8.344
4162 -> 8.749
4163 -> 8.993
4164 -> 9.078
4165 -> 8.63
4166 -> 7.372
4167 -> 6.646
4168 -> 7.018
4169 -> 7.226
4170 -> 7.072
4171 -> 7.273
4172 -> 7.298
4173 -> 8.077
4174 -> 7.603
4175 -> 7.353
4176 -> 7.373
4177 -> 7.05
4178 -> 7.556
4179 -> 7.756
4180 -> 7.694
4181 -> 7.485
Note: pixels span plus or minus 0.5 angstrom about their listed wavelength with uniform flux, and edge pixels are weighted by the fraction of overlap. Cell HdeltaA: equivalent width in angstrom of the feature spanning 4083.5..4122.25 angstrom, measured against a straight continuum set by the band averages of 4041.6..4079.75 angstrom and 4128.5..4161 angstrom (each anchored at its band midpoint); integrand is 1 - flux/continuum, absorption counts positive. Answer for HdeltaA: -2.5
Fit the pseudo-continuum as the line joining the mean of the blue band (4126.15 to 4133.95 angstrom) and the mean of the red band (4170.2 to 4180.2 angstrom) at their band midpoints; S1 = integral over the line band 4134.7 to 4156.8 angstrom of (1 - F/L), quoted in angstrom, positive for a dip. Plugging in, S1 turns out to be -0.6 angstrom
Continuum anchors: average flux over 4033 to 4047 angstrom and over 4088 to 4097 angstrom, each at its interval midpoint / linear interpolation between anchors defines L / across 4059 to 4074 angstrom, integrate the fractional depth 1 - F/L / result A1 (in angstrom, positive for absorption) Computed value 1.1 angstrom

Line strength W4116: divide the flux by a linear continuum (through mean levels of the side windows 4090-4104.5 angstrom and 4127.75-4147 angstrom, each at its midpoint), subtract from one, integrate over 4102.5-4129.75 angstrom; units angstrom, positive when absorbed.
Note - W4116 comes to -0.79 angstrom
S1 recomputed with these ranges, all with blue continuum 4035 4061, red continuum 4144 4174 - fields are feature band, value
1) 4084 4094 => -1.2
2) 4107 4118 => -0.8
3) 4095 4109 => 0.3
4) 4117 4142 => -1.0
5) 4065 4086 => -1.0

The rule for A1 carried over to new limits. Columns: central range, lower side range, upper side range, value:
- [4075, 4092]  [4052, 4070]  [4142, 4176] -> -2.1 angstrom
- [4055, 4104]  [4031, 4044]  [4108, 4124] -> 0.6 angstrom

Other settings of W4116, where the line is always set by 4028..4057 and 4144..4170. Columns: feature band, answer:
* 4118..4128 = -0.7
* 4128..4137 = -0.1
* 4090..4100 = -0.7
